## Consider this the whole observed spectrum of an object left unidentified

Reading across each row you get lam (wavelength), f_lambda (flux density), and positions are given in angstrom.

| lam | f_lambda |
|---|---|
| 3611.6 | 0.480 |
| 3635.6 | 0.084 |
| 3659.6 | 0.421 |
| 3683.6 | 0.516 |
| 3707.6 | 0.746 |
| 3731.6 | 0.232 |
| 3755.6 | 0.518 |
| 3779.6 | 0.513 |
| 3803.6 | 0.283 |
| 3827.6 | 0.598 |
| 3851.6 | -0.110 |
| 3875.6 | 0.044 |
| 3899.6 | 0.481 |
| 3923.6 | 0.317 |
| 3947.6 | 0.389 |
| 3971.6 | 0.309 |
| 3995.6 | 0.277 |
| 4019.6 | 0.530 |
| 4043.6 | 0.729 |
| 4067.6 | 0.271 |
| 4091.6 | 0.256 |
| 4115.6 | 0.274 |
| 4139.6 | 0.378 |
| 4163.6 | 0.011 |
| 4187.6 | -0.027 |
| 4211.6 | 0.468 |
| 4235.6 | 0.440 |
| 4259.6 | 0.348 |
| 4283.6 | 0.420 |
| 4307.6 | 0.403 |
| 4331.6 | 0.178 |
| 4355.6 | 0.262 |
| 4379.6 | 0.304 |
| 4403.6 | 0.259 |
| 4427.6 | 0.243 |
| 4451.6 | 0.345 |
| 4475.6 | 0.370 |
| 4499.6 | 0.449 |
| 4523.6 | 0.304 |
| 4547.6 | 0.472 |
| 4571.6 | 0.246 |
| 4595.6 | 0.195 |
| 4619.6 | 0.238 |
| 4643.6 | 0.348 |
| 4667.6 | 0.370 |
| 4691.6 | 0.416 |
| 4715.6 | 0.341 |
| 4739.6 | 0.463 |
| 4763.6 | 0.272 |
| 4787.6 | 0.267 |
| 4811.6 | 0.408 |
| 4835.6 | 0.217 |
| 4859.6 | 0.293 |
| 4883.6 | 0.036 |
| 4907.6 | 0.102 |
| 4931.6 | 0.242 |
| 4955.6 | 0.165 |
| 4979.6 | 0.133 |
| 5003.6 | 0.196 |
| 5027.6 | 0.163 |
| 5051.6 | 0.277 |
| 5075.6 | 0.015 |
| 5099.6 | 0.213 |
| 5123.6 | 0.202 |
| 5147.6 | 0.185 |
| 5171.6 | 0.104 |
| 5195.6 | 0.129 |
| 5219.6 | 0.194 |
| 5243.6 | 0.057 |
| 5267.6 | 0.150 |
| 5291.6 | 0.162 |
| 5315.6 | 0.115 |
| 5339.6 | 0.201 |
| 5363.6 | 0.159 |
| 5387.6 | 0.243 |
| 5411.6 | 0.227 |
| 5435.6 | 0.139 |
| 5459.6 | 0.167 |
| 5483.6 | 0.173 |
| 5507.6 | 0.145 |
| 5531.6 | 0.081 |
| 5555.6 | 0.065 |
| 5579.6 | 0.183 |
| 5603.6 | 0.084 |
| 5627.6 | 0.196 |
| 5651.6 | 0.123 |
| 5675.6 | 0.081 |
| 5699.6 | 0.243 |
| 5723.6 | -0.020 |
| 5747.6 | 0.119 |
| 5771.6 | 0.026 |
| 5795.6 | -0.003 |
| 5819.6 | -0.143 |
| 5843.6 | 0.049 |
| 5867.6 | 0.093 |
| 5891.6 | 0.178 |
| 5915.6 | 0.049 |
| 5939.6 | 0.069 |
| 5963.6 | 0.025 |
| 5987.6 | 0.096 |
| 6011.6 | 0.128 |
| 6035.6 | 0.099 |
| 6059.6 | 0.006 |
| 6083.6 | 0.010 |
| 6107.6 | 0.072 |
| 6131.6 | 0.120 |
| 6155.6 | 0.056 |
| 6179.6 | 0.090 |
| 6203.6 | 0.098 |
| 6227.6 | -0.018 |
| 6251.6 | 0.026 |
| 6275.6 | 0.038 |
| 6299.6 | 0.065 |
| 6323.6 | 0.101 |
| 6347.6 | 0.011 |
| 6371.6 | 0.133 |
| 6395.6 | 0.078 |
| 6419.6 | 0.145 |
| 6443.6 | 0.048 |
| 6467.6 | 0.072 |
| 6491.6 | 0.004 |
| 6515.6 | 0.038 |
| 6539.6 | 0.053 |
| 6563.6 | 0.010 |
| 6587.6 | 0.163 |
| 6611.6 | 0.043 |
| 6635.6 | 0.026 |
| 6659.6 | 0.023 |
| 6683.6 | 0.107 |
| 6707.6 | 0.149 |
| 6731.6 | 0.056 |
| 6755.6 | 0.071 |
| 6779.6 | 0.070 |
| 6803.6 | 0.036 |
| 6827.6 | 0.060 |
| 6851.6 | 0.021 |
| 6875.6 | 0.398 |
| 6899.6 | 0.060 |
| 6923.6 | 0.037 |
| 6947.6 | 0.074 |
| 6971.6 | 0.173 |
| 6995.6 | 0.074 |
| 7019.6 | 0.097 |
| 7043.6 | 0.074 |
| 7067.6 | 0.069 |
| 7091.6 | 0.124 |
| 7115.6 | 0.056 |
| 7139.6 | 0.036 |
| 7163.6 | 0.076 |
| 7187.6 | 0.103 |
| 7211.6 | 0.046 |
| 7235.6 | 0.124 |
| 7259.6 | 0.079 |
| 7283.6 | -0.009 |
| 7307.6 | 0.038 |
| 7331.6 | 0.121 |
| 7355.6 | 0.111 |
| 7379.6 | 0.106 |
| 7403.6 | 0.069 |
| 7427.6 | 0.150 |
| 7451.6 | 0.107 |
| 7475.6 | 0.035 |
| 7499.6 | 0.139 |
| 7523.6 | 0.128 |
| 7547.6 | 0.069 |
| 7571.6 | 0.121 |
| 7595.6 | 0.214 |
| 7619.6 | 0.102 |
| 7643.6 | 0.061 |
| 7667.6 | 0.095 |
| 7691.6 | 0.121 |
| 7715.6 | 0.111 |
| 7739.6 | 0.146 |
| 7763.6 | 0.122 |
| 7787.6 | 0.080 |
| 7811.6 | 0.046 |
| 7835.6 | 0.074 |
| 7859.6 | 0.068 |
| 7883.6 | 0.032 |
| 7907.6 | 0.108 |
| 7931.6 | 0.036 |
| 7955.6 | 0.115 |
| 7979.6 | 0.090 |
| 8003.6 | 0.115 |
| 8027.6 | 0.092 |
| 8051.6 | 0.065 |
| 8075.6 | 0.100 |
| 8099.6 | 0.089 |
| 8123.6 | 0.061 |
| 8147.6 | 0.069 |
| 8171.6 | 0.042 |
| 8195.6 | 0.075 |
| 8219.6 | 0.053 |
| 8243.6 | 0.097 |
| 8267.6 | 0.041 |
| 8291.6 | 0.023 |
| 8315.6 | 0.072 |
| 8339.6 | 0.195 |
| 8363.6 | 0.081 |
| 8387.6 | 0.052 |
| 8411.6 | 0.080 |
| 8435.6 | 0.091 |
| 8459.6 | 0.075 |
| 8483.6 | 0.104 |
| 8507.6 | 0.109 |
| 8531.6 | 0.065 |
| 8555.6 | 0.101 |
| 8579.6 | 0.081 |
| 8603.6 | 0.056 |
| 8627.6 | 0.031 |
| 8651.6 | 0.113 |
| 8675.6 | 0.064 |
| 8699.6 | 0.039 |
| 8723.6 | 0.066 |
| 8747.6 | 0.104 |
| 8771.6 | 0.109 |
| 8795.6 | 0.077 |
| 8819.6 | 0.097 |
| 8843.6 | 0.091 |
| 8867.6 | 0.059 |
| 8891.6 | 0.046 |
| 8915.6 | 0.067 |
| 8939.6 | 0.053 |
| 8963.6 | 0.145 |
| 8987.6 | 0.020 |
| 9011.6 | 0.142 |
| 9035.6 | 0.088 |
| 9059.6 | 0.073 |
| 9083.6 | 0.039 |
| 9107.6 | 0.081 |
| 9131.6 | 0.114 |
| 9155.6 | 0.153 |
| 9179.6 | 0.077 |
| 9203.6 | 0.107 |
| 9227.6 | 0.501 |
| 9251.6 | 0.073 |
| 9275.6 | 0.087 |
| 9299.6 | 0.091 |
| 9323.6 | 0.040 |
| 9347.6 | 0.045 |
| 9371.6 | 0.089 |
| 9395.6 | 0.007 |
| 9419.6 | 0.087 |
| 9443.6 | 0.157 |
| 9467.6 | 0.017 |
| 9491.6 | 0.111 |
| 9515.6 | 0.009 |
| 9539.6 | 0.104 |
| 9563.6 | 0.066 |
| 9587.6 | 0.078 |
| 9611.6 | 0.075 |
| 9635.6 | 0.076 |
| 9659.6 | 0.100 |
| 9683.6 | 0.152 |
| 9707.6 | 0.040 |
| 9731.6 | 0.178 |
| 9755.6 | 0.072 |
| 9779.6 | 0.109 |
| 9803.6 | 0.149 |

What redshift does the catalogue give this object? 0.843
